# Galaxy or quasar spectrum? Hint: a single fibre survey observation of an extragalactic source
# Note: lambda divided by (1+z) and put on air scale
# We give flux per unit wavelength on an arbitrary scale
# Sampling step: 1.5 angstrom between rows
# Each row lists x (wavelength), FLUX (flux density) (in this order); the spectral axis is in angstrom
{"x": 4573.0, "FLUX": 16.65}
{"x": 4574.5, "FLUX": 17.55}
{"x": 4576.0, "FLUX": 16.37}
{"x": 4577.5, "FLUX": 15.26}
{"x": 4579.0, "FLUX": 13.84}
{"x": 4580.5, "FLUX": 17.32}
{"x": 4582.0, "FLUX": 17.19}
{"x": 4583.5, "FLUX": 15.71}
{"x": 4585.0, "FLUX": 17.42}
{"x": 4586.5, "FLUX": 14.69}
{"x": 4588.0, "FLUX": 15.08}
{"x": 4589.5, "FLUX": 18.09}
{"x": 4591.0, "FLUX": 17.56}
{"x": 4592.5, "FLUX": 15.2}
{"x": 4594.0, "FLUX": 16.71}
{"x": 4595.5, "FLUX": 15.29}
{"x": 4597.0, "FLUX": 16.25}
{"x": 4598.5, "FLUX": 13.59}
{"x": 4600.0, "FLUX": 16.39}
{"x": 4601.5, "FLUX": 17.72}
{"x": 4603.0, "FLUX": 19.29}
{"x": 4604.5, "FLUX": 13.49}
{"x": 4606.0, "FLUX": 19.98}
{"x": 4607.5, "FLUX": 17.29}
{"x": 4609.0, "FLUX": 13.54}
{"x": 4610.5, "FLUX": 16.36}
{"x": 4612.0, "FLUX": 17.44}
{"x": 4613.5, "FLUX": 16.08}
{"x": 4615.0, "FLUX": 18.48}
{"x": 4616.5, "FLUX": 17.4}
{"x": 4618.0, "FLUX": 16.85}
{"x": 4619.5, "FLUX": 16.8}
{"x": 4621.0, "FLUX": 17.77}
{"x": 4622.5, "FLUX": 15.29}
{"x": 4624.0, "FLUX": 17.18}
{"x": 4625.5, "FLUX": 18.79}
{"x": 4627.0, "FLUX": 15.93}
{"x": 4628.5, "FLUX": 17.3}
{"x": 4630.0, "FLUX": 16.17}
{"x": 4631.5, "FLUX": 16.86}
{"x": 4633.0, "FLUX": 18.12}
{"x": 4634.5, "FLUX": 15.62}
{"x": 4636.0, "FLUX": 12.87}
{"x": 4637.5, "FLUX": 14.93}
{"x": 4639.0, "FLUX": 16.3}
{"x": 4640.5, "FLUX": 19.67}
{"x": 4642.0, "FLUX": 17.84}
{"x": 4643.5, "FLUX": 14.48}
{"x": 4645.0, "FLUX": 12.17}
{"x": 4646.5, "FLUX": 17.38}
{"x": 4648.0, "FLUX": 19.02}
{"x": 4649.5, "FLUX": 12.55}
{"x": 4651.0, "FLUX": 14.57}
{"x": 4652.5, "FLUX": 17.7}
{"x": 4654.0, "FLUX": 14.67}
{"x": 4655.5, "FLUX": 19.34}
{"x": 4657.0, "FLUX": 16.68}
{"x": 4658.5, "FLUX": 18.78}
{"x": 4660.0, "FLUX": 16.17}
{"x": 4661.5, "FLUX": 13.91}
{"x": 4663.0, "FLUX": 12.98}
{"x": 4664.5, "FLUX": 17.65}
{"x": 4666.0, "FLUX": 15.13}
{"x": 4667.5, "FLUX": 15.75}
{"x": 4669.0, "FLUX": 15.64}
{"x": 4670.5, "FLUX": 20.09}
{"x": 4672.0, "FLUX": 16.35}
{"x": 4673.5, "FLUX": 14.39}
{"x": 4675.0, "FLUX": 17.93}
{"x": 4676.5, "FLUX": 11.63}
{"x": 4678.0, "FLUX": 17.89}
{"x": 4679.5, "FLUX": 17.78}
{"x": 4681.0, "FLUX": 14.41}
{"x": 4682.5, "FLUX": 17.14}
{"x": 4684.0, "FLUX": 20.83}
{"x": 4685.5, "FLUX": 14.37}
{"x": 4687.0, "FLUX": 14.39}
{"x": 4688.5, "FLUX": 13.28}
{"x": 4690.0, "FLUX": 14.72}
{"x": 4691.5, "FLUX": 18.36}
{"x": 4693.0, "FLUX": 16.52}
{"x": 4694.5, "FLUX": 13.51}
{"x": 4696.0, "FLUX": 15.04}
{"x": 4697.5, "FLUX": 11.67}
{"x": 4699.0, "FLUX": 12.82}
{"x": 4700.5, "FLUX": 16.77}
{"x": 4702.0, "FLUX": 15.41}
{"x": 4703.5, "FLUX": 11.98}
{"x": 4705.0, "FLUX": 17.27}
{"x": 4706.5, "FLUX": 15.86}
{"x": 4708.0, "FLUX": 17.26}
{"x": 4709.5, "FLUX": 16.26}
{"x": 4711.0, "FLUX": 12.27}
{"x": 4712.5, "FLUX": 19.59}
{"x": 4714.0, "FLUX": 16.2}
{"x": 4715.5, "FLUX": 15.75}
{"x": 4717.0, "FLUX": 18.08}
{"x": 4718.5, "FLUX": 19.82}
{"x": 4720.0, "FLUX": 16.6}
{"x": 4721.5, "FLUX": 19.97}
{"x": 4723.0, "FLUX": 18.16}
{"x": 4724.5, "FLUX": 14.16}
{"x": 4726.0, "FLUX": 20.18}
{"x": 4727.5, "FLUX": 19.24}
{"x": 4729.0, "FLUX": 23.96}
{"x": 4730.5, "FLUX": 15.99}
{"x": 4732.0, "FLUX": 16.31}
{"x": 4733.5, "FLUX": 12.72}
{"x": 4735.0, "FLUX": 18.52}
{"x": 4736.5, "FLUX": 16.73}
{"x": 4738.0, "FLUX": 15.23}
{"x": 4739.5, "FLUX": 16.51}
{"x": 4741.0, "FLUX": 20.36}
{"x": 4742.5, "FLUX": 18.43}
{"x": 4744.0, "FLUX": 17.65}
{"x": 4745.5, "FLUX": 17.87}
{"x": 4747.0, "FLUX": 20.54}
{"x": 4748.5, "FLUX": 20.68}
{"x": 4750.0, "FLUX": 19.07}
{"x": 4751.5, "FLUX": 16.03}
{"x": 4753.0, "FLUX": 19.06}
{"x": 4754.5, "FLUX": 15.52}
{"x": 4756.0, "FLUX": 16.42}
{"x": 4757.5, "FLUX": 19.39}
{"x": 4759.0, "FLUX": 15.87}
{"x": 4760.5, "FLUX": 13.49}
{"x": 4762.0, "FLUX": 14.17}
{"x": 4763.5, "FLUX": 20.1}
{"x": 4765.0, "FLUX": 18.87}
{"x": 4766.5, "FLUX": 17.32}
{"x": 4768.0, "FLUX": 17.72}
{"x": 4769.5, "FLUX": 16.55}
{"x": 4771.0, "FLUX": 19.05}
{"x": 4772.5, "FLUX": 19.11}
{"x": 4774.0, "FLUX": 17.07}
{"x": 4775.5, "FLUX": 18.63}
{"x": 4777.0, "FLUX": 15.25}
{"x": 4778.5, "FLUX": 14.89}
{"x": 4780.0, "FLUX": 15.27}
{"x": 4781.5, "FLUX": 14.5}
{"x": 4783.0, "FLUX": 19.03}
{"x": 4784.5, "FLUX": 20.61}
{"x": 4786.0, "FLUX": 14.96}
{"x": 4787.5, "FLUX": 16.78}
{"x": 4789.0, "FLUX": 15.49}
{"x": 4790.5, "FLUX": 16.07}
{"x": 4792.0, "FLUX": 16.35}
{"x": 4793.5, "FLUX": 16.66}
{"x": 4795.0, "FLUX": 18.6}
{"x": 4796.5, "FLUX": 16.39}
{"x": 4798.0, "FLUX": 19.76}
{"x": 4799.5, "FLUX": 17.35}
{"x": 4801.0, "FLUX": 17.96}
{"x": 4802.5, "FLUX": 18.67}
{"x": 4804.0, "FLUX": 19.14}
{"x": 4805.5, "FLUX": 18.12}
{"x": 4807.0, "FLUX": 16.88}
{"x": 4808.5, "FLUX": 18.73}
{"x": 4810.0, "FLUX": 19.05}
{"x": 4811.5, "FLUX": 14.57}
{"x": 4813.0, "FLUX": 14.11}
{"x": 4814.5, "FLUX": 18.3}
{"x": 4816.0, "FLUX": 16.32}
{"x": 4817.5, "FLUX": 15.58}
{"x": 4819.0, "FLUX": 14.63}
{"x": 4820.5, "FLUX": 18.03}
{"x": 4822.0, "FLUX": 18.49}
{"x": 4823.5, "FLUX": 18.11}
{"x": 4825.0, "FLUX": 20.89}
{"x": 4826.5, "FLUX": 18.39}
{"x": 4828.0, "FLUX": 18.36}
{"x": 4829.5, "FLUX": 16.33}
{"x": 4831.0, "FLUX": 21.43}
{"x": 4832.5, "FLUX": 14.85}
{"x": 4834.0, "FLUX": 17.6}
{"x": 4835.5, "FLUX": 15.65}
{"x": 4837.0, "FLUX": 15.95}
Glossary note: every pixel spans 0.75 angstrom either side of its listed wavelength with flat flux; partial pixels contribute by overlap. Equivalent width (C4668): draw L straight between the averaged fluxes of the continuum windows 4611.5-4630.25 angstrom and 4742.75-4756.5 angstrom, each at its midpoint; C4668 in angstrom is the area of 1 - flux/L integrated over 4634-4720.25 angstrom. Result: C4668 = 7.9 angstrom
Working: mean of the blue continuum 17.1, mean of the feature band 15.9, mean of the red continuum 18.1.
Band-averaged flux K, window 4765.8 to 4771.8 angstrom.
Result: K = 17.7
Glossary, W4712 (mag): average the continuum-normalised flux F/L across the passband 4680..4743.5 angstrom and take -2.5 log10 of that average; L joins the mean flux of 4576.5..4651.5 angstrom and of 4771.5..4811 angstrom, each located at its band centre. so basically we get 0.03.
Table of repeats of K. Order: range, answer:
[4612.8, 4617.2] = 17.3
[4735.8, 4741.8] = 17.2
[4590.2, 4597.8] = 16.2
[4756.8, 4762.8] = 15.7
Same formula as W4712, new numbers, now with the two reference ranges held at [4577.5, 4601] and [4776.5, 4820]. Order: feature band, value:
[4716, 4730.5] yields -0.13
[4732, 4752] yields -0.06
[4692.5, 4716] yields 0.09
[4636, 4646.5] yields 0.03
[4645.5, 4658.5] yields -0.02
